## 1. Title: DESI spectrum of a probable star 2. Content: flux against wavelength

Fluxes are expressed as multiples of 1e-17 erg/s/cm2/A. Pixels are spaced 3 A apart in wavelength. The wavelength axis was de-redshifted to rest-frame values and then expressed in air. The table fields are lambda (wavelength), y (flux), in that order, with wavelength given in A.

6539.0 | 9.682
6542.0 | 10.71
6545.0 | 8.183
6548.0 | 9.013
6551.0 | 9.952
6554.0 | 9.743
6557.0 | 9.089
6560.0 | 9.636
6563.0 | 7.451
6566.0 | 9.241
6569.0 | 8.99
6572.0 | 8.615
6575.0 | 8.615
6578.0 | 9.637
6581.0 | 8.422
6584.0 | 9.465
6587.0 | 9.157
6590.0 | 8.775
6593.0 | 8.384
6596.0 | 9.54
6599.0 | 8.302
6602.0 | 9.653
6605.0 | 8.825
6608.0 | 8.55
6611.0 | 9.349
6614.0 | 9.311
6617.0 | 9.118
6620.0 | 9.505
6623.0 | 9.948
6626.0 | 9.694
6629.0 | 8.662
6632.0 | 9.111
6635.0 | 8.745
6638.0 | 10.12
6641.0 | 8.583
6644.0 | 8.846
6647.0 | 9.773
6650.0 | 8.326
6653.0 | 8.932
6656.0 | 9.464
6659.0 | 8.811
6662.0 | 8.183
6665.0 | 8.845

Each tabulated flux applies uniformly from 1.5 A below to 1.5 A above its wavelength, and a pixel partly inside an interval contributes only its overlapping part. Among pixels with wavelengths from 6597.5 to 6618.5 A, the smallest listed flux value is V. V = 8.302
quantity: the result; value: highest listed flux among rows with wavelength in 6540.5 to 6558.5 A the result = 10.71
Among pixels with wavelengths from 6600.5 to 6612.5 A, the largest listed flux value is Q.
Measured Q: 9.653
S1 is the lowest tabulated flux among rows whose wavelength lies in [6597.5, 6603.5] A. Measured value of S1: 8.302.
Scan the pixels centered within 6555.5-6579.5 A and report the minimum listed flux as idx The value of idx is 7.451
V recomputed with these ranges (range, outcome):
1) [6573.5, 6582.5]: 8.422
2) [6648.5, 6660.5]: 8.326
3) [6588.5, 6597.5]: 8.384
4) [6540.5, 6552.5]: 8.183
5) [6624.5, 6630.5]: 8.662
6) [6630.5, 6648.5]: 8.583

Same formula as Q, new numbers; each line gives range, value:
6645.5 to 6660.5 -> 9.773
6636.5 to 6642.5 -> 10.12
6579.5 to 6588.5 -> 9.465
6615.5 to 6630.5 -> 9.948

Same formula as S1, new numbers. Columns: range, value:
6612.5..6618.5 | 9.118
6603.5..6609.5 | 8.55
